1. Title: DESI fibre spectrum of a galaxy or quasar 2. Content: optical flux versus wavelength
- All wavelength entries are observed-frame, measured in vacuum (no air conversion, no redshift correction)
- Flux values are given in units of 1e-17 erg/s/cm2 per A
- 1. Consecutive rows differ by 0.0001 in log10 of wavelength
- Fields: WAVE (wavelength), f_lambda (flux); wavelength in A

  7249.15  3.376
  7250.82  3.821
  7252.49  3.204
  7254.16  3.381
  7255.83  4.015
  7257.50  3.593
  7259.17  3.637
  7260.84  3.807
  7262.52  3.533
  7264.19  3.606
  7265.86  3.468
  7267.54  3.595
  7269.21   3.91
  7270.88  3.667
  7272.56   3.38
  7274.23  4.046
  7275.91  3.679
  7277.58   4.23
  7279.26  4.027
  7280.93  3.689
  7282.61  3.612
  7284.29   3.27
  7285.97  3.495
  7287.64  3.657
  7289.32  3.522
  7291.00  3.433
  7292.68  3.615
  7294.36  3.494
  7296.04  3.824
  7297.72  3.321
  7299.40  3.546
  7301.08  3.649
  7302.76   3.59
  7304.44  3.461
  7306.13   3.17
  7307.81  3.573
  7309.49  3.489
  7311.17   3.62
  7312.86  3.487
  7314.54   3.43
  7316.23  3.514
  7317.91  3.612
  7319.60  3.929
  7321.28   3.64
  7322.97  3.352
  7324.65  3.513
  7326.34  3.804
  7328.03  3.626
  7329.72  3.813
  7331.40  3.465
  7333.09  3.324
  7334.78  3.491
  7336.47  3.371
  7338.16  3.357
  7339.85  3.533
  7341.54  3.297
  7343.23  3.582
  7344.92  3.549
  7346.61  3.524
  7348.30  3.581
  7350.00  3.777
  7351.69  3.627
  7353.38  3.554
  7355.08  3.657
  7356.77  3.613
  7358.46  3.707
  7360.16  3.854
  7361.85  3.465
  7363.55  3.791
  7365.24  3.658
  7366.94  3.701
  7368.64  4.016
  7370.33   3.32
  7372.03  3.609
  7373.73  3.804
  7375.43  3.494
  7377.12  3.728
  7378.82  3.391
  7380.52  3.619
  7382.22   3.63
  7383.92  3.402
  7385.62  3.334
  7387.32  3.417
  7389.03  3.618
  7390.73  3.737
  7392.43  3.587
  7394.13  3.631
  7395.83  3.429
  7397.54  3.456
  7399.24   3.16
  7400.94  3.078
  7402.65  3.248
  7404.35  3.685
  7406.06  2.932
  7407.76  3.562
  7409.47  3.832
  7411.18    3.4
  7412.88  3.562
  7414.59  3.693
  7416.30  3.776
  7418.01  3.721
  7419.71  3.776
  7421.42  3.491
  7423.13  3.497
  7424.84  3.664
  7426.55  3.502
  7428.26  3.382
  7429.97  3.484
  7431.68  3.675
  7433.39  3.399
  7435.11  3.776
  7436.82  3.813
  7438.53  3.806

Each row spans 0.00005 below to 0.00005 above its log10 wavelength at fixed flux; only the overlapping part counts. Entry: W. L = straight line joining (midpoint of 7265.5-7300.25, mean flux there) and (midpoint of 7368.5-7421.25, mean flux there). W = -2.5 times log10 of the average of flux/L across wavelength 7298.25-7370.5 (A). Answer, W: 0.01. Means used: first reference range 3.64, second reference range 3.53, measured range 3.57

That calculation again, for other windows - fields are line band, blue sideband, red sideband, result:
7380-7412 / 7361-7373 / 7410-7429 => 0.05 mag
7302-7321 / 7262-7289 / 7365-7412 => 0.03 mag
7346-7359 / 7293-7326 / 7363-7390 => -0.02 mag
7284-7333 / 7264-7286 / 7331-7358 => 0.02 mag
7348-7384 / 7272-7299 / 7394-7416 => -0.04 mag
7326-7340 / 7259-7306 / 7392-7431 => 0.02 mag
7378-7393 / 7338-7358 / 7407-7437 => 0.02 mag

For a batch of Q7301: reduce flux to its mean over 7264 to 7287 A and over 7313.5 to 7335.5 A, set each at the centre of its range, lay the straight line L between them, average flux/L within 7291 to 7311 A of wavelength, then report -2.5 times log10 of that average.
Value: 0.034 mag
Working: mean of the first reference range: 3.69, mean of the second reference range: 3.58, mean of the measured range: 3.52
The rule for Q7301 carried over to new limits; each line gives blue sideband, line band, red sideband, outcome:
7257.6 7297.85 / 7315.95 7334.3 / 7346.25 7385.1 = 0.01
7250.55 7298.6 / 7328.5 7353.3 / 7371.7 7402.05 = 0.01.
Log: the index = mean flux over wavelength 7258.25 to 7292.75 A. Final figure 3.66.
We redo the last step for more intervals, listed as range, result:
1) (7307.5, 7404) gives 3.55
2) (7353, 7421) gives 3.57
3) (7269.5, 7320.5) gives 3.6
